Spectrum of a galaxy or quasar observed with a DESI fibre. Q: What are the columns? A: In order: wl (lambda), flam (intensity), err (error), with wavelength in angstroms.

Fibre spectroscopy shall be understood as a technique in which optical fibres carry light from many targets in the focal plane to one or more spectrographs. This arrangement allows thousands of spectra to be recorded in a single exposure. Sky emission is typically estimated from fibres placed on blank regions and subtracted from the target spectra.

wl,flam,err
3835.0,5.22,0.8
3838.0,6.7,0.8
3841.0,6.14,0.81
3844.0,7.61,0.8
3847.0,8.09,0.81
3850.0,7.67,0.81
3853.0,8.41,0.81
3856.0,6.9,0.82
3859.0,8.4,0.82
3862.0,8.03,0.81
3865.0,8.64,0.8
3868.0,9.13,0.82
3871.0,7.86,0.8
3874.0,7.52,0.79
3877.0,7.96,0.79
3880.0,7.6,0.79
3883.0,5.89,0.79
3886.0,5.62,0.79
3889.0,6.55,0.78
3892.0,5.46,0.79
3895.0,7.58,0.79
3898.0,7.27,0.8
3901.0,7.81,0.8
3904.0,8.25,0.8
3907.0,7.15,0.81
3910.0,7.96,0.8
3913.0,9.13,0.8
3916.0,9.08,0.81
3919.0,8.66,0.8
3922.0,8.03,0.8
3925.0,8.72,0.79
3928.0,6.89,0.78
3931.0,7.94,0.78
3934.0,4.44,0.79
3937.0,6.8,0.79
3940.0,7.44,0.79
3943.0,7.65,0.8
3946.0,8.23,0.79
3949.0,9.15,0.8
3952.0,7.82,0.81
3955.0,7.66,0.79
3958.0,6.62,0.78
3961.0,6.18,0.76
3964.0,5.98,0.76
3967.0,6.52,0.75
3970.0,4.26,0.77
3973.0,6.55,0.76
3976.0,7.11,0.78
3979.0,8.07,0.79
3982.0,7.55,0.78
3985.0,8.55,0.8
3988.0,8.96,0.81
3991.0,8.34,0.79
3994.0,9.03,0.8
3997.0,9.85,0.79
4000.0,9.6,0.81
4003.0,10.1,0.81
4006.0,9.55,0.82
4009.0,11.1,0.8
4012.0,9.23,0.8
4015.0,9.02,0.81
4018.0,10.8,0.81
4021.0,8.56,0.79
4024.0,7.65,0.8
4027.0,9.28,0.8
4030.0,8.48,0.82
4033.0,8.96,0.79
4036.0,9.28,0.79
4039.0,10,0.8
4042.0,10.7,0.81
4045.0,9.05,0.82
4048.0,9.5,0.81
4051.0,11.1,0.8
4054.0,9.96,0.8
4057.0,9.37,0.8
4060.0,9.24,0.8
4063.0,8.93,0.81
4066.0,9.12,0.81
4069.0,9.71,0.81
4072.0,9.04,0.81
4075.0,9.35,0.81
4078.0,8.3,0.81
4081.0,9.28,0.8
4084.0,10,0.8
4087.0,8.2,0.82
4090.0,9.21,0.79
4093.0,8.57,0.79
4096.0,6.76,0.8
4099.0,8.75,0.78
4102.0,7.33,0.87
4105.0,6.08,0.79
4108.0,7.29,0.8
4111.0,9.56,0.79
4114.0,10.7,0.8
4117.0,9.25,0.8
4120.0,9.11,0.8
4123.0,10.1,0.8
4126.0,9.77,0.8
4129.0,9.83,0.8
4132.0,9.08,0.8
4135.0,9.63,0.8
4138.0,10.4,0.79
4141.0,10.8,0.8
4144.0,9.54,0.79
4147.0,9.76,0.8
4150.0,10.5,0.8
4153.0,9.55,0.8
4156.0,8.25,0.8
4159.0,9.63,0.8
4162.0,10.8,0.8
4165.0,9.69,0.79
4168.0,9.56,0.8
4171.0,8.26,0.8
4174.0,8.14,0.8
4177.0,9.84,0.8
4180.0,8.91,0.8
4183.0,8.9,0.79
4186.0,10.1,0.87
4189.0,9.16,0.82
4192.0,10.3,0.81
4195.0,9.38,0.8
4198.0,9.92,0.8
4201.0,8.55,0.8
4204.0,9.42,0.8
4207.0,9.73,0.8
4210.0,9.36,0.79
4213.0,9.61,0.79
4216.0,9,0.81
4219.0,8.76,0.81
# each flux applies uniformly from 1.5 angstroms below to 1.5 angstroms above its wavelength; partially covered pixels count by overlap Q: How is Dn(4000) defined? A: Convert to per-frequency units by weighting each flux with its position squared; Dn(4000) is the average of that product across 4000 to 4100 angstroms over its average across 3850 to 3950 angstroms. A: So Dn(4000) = 1.3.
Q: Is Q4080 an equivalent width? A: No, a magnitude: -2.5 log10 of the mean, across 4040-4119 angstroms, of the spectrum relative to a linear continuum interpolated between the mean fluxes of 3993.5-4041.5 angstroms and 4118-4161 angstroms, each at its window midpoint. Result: 0.065 mag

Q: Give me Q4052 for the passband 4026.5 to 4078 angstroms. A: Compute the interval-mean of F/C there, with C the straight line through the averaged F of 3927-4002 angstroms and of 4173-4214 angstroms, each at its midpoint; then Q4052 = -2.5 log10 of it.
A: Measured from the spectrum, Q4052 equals -0.15 mag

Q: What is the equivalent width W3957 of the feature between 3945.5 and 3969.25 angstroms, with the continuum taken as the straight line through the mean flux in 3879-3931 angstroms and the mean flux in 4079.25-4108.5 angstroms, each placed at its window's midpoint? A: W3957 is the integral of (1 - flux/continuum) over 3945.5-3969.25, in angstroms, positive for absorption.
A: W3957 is 1.7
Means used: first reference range 7.52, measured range 7.13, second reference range 8.18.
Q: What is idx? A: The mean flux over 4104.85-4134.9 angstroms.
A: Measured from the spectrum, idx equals 9.24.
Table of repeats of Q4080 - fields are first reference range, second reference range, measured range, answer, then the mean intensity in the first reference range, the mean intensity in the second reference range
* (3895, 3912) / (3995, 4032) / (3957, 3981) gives 0.33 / 7.72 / 9.42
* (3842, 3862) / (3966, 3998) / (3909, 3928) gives -0.10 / 7.82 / 7.69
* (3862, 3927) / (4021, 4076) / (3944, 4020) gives 0.06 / 7.71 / 9.35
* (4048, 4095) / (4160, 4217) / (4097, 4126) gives 0.07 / 9.27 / 9.41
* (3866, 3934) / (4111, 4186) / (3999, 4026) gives -0.12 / 7.58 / 9.59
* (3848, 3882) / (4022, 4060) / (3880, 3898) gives 0.26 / 7.98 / 9.42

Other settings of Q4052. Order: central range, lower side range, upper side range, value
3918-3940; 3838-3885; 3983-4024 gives 0.155 mag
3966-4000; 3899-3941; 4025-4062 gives 0.115 mag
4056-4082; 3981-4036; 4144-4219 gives 0.013 mag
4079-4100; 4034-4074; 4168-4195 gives 0.099 mag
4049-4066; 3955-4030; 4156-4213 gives -0.121 mag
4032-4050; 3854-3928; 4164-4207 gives -0.134 mag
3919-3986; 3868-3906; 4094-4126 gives 0.055 mag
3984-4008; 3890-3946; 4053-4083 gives -0.105 mag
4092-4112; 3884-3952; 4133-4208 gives 0.170 mag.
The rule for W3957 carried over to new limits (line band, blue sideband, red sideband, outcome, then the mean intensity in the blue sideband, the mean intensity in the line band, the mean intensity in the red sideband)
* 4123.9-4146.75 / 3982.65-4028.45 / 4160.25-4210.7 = -1.2 angstroms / 9.28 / 9.86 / 9.41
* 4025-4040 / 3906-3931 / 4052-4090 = -0.2 angstroms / 8.21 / 9.12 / 9.23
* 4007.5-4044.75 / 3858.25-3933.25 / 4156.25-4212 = -4.2 angstroms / 7.69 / 9.41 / 9.4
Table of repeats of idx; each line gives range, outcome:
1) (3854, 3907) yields 7.44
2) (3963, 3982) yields 6.52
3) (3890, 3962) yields 7.58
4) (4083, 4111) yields 8.07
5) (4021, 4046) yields 9.14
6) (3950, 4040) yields 8.35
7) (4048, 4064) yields 9.72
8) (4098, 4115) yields 8.2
